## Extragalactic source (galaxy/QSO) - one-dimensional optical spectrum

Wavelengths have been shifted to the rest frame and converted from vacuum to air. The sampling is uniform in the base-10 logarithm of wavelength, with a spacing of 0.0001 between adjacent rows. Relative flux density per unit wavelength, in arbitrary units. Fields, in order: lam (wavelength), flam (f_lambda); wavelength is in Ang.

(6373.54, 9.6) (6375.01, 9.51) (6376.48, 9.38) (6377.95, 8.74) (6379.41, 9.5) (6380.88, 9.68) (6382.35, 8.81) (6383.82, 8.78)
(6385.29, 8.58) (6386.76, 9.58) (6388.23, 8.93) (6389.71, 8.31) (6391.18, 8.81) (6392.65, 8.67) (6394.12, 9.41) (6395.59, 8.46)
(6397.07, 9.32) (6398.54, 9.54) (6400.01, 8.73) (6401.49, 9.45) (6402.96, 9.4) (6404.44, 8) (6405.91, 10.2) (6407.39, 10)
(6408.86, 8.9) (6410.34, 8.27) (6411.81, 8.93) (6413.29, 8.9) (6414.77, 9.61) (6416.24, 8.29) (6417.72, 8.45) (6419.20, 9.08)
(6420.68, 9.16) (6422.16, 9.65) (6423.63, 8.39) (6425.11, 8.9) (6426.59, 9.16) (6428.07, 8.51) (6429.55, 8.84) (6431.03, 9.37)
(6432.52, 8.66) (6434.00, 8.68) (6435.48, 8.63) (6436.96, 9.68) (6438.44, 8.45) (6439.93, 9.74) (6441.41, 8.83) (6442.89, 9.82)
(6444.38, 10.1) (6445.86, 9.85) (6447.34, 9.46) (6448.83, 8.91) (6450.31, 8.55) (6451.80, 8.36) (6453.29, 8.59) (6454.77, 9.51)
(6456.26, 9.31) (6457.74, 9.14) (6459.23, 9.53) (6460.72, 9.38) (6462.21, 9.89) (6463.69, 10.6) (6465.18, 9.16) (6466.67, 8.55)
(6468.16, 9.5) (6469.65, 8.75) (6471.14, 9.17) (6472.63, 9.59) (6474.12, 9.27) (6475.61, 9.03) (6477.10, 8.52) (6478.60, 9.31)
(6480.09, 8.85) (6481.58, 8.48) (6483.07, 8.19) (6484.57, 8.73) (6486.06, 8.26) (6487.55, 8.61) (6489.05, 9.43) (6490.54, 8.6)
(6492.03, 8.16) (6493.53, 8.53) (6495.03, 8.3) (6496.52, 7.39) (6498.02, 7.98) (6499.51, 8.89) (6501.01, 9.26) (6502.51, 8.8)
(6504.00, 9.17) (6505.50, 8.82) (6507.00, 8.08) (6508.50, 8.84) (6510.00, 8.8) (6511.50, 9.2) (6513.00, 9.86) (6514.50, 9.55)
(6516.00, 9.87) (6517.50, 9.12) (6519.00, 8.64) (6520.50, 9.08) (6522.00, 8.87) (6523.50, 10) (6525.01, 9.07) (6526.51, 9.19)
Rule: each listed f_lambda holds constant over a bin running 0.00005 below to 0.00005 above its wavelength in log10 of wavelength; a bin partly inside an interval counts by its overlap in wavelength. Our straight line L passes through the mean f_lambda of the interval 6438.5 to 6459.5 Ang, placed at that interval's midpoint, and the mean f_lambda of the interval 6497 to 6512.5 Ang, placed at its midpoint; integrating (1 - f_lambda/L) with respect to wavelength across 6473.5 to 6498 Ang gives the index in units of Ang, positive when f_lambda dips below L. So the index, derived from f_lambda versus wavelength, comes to 1.0 Ang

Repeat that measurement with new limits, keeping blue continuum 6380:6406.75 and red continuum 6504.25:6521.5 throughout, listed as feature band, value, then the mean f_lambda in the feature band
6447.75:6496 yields 0.6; 8.96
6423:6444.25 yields 0.1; 9.01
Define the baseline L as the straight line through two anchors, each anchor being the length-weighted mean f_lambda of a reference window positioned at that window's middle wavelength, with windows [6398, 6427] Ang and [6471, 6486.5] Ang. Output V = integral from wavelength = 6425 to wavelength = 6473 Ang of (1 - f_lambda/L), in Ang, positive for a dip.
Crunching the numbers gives -1.3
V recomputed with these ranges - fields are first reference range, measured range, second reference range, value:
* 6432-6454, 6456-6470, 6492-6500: -1.0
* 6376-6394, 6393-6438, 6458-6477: 0.5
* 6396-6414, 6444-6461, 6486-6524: -0.4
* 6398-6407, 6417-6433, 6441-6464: 0.6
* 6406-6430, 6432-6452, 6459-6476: 0.0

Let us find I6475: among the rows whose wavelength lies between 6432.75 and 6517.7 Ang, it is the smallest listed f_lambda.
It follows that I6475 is 7.39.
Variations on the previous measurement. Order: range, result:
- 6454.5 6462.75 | 9.14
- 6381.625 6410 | 8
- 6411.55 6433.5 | 8.29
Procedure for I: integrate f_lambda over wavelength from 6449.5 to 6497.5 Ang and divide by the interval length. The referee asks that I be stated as 8.91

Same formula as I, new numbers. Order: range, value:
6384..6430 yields 8.98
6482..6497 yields 8.44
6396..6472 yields 9.13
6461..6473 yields 9.4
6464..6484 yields 8.98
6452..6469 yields 9.34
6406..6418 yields 9.01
